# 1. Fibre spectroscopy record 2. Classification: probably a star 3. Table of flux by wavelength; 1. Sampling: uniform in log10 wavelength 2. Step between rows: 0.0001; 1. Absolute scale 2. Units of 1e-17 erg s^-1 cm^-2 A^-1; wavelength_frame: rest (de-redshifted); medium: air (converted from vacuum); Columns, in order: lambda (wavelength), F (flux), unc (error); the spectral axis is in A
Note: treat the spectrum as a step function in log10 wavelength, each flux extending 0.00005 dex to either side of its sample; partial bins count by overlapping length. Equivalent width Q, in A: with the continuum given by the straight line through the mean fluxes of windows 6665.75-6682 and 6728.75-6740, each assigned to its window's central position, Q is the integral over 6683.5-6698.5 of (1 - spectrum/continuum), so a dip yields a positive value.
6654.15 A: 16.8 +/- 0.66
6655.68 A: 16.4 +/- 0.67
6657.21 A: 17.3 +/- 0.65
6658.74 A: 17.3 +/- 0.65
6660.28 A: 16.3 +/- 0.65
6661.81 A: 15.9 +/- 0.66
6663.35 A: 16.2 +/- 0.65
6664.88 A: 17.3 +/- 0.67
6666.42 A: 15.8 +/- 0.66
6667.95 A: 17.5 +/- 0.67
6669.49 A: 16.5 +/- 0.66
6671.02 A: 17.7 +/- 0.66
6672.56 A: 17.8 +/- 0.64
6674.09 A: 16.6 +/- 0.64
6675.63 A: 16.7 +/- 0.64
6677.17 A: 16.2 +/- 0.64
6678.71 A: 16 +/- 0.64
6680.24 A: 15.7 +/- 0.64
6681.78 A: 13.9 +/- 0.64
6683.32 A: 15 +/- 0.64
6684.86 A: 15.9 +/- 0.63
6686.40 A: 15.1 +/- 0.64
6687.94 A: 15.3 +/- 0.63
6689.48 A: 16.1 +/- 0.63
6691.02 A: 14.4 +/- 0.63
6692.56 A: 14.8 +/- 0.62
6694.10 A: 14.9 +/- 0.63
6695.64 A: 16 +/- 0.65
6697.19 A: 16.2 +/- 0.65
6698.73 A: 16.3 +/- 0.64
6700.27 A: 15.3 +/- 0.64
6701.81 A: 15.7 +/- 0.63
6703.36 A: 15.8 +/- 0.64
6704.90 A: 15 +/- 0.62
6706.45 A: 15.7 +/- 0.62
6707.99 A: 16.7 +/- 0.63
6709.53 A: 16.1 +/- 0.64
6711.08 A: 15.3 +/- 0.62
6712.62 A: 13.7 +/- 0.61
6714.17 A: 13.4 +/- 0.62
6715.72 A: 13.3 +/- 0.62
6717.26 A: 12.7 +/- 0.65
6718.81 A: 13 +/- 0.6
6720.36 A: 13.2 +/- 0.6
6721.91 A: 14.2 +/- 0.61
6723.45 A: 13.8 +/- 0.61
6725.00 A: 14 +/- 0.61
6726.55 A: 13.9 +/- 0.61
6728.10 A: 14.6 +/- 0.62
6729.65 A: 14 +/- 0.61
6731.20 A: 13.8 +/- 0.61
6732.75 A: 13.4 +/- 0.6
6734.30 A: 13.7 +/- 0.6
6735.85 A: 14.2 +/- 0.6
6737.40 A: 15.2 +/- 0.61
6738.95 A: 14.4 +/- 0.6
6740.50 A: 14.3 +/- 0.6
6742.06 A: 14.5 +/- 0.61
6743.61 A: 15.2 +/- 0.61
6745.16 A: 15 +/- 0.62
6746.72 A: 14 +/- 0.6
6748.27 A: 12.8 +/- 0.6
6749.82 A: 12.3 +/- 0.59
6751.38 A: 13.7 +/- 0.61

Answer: 0.4 A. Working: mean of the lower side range 16.5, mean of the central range 15.4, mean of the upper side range 14.1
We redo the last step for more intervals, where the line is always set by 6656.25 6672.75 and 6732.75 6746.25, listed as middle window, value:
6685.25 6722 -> 1.6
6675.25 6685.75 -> 0.5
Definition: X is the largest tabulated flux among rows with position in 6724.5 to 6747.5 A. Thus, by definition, 15.2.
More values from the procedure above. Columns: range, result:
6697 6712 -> 16.7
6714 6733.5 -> 14.6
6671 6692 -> 17.8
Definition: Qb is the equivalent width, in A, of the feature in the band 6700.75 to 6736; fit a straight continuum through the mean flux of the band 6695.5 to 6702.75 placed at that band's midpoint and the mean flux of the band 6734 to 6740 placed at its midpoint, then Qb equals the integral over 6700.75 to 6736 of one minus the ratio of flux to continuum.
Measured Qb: 1.9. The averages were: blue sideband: 15.9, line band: 14.3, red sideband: 14.4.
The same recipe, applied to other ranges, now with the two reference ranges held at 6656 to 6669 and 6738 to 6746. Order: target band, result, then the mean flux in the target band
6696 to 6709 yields -0.15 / 15.8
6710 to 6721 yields 1.26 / 13.6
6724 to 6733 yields 0.62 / 14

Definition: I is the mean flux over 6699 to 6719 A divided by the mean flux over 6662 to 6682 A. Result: 0.90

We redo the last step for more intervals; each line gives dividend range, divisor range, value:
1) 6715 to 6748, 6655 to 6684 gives 0.85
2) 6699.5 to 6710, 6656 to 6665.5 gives 0.94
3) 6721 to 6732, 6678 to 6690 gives 0.91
